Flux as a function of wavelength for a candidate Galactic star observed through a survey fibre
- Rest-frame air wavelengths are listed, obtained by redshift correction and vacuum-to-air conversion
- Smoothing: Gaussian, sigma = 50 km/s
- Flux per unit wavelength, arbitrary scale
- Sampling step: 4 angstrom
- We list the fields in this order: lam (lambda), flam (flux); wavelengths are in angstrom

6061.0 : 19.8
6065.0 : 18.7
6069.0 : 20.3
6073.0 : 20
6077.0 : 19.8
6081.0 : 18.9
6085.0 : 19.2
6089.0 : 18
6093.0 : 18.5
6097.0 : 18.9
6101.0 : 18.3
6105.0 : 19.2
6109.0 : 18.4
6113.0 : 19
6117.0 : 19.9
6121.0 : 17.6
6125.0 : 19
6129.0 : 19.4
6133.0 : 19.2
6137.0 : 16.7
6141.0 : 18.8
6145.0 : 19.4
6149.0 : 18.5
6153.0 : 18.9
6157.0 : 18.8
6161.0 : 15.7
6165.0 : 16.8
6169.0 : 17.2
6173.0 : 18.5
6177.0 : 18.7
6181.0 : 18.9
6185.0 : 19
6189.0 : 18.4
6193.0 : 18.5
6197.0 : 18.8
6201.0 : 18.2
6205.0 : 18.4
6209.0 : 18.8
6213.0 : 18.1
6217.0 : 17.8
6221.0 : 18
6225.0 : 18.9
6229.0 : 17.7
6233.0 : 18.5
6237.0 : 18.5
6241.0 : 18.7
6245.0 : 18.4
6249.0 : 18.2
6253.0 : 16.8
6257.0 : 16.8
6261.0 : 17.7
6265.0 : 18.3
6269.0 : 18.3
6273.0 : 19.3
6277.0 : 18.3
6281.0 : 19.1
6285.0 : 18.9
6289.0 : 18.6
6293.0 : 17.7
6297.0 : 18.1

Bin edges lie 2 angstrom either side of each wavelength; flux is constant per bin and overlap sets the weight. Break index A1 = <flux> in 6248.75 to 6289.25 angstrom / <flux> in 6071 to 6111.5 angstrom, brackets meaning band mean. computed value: 0.96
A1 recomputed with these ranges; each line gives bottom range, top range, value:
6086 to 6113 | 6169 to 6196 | 1.00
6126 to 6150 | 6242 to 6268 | 0.95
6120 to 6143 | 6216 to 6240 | 0.99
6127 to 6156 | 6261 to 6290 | 1.00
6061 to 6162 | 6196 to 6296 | 0.97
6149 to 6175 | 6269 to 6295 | 1.05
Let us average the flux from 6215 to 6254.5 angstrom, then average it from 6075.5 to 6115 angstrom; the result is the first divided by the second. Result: 1.0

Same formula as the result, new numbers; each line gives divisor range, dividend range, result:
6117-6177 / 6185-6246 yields 1.01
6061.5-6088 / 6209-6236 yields 0.94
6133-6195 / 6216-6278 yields 1.00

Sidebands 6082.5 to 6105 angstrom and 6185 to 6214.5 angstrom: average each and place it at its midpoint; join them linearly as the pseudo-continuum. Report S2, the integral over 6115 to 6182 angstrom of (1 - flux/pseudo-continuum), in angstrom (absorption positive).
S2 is 0.8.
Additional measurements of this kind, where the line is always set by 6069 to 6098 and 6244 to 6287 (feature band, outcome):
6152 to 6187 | 1.2 angstrom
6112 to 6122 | 0.0 angstrom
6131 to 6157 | 0.3 angstrom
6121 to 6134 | 0.0 angstrom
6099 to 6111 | 0.2 angstrom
